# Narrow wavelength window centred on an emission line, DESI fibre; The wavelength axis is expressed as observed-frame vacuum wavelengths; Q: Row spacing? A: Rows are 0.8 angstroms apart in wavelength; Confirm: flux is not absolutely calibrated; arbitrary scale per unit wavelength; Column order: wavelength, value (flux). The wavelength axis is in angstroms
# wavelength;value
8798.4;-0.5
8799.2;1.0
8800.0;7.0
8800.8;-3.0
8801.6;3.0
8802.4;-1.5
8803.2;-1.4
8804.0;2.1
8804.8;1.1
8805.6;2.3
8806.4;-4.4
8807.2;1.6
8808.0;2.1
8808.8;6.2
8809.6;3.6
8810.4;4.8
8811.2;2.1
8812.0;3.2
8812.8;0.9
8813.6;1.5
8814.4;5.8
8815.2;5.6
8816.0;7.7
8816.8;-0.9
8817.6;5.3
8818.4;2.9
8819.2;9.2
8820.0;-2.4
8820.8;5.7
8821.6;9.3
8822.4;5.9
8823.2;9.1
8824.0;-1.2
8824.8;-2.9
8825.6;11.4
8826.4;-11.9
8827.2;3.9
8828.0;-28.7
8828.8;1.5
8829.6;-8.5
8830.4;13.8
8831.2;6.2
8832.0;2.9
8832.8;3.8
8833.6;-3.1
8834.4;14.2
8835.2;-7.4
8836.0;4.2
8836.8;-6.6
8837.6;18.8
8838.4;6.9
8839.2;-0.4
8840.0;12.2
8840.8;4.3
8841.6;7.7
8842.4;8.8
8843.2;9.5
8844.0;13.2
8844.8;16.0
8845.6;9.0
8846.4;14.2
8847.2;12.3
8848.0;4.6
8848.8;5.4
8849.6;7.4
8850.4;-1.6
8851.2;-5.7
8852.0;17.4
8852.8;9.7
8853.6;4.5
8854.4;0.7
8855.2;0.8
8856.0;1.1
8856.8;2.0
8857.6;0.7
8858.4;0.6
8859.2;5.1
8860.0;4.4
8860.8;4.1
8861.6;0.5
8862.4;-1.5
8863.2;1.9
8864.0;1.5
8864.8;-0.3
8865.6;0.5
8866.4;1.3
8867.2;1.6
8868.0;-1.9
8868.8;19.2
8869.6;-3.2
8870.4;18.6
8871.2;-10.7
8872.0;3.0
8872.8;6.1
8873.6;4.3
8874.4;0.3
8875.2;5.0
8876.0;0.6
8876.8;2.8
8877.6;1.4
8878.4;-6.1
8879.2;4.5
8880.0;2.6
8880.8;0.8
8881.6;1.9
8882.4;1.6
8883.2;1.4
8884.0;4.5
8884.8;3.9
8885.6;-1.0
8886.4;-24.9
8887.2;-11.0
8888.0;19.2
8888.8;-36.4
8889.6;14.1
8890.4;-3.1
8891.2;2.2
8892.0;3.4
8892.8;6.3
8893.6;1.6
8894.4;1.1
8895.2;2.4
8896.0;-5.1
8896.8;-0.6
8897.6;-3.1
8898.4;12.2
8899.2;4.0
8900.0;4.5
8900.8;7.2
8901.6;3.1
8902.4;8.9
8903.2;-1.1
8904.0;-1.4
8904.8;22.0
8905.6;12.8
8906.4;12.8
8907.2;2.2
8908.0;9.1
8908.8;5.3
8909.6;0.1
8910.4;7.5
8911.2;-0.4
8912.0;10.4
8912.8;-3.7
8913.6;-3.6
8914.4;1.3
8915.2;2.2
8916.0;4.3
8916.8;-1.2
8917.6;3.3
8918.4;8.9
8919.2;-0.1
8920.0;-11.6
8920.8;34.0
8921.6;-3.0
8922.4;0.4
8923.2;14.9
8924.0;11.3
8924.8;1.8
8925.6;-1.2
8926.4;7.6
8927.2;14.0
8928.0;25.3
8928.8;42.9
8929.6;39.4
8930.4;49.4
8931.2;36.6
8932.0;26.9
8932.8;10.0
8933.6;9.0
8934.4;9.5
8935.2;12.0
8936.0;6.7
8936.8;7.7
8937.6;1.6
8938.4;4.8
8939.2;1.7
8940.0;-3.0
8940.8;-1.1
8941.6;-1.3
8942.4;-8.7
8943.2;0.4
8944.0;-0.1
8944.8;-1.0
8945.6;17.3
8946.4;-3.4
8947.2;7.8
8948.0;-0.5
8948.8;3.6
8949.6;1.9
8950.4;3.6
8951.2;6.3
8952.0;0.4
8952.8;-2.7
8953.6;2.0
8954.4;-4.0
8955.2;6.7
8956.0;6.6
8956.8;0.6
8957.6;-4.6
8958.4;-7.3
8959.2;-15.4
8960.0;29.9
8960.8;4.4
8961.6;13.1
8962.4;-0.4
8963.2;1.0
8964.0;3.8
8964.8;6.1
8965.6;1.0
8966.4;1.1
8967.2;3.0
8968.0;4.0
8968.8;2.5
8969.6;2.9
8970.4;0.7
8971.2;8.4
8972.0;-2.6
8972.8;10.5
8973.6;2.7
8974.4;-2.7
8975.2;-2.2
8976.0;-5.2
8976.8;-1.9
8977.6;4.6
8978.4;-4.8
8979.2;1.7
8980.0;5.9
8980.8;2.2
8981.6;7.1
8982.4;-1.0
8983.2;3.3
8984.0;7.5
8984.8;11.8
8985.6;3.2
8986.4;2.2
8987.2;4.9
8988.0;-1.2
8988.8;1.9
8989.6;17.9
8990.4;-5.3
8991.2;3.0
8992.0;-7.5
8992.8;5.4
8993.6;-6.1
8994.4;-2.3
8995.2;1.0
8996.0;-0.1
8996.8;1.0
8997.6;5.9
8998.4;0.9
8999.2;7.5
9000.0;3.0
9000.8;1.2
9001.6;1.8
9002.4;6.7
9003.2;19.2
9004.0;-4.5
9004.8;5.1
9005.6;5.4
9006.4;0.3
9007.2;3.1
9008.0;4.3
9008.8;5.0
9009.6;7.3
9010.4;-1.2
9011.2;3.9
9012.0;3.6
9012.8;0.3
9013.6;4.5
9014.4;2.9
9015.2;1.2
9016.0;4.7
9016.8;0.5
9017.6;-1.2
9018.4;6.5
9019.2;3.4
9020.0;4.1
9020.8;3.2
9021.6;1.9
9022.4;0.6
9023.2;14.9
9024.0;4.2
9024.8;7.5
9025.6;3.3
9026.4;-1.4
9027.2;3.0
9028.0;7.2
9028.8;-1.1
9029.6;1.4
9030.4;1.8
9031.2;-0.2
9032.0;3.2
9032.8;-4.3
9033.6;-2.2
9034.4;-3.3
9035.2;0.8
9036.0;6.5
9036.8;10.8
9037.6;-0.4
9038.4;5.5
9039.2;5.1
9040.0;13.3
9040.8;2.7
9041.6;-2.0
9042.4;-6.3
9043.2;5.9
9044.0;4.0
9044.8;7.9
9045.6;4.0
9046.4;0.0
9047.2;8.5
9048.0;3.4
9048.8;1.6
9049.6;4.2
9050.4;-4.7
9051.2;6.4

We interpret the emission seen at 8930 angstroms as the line [O III] 5007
